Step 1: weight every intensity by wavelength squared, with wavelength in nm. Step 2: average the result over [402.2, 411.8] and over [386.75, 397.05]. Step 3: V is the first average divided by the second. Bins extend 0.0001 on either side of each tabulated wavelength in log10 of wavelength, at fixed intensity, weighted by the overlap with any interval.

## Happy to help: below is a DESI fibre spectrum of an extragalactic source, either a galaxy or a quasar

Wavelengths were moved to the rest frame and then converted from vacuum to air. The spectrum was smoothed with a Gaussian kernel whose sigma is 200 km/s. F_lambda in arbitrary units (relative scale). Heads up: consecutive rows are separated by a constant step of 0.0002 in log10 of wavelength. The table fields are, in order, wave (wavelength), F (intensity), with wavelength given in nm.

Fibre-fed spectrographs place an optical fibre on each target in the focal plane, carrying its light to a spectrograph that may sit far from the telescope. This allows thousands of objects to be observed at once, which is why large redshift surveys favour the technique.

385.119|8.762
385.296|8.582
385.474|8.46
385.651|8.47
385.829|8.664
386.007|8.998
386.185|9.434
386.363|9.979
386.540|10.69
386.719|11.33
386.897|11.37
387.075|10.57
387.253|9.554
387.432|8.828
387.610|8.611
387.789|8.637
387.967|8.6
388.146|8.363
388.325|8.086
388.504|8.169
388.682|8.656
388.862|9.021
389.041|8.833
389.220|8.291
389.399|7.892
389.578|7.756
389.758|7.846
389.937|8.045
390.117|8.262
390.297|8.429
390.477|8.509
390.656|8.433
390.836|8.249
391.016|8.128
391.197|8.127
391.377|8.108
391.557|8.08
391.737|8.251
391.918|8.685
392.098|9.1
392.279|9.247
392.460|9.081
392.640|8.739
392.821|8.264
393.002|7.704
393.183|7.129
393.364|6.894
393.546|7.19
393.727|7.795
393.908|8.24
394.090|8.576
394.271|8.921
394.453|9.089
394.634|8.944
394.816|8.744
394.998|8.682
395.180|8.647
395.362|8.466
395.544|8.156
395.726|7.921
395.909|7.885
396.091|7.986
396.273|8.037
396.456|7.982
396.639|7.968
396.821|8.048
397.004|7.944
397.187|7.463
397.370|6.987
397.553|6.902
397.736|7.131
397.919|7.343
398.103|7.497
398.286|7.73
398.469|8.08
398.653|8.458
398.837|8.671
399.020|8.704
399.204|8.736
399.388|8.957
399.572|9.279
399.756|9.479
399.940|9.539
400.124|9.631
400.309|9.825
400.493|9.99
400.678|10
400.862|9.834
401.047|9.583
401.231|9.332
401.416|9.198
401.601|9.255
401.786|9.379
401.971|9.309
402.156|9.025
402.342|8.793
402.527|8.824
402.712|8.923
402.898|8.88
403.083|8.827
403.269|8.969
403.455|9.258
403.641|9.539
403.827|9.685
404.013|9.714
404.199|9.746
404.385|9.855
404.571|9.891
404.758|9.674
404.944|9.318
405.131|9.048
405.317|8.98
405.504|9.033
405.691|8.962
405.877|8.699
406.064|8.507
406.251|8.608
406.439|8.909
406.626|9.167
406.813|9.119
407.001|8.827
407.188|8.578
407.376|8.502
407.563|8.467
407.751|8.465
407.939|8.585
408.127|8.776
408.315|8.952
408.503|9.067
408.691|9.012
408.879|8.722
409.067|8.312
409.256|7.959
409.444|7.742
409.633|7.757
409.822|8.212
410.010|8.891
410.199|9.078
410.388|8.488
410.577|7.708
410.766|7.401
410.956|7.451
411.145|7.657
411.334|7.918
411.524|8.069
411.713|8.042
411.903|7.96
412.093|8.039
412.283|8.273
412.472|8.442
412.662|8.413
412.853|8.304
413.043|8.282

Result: 1.1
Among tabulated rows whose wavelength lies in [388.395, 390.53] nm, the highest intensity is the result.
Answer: 9.021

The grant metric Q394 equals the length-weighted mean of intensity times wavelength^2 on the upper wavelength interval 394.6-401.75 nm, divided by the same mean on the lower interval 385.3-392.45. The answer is 1.02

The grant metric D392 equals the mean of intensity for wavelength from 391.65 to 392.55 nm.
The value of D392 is 8.87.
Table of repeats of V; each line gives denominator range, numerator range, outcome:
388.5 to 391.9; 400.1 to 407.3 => 1.19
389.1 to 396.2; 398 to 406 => 1.16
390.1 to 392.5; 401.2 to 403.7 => 1.14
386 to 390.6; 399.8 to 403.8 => 1.12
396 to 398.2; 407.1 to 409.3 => 1.20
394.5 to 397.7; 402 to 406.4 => 1.19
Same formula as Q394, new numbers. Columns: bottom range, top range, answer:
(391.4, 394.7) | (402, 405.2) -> 1.18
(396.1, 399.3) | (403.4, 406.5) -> 1.22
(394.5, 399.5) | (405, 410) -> 1.13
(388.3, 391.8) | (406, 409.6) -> 1.14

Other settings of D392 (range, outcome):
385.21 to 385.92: 8.54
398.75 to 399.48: 8.77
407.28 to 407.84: 8.48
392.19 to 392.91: 8.84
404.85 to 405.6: 9.1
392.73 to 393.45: 7.5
